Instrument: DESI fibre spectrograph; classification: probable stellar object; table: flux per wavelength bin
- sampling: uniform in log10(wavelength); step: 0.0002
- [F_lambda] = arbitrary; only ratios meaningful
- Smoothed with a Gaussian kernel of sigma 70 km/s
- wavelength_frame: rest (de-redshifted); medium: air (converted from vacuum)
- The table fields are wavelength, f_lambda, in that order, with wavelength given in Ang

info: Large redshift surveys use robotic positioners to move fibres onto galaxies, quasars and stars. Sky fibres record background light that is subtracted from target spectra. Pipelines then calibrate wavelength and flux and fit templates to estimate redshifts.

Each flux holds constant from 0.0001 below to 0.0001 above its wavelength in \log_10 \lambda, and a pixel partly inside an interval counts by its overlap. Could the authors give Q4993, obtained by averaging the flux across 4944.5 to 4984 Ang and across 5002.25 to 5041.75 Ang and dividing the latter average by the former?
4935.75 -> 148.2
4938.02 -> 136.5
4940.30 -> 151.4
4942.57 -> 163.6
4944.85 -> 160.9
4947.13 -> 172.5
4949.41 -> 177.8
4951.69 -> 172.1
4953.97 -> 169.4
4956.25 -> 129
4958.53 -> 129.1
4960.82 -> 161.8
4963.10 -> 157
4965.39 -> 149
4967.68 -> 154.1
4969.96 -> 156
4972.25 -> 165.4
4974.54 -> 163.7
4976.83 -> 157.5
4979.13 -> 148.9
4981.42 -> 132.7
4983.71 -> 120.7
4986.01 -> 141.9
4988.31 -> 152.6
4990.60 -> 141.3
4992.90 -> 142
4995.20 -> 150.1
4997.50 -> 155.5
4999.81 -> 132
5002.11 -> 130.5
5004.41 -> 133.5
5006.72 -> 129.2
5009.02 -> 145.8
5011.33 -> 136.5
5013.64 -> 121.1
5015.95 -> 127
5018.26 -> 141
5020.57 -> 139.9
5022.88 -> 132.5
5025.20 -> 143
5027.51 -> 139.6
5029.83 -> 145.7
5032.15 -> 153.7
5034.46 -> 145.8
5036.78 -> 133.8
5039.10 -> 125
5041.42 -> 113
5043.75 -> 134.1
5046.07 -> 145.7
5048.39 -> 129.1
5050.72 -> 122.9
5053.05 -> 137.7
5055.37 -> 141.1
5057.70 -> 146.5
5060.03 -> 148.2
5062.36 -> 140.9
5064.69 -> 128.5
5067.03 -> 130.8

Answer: 0.88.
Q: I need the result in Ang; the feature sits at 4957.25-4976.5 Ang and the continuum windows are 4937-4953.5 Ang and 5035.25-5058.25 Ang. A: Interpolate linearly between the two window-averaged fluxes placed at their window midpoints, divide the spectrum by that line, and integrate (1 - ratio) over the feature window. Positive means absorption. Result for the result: 0.20 Ang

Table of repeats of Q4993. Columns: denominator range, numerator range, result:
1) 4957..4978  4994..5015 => 0.89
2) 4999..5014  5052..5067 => 1.05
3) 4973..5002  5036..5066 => 0.93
